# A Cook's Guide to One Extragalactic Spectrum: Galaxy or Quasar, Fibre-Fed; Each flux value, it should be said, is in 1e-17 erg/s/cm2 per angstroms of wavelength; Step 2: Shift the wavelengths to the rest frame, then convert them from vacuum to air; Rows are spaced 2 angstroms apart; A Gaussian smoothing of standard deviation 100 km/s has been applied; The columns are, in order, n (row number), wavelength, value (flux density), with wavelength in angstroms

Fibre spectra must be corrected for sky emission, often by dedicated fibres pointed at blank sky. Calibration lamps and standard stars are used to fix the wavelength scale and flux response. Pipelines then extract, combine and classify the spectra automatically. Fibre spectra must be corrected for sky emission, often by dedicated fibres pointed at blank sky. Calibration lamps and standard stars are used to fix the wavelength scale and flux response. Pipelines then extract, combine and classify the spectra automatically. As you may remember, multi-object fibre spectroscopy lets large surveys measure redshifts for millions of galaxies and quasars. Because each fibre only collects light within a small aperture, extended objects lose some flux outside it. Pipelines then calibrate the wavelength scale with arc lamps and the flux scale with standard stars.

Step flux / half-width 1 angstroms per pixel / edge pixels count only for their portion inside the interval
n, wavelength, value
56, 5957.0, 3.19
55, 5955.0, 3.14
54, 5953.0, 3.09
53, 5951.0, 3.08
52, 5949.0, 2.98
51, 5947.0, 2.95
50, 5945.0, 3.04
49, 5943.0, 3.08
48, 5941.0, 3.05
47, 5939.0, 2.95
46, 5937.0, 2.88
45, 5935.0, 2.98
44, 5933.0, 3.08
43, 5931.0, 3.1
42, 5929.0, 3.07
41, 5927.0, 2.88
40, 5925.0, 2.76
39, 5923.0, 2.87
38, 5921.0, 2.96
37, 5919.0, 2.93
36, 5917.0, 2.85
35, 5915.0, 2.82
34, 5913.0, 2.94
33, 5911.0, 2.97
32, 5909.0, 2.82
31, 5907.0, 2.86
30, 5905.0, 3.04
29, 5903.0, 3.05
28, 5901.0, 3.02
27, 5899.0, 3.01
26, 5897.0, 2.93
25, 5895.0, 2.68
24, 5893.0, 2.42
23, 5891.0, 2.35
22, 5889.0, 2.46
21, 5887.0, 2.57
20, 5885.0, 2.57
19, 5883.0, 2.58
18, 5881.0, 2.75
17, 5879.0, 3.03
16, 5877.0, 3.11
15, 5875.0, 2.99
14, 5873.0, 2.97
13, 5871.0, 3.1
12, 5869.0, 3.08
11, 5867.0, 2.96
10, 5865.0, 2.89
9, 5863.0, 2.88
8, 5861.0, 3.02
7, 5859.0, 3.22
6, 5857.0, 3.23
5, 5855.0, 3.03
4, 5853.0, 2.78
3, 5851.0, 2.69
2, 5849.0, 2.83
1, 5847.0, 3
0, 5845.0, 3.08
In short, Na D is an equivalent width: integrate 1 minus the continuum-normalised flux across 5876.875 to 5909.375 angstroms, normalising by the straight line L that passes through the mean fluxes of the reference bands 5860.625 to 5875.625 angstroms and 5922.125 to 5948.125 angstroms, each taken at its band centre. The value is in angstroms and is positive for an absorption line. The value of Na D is 2.3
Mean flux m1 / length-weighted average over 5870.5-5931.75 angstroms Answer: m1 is 2.85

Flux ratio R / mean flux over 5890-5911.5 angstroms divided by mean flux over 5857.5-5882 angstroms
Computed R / 0.94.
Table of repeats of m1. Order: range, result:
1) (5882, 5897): 2.55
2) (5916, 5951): 2.97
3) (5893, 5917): 2.9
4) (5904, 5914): 2.93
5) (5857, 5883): 2.99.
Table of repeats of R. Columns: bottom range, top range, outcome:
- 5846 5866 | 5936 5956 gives 1.02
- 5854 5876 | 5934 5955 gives 0.99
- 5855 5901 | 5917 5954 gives 1.04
